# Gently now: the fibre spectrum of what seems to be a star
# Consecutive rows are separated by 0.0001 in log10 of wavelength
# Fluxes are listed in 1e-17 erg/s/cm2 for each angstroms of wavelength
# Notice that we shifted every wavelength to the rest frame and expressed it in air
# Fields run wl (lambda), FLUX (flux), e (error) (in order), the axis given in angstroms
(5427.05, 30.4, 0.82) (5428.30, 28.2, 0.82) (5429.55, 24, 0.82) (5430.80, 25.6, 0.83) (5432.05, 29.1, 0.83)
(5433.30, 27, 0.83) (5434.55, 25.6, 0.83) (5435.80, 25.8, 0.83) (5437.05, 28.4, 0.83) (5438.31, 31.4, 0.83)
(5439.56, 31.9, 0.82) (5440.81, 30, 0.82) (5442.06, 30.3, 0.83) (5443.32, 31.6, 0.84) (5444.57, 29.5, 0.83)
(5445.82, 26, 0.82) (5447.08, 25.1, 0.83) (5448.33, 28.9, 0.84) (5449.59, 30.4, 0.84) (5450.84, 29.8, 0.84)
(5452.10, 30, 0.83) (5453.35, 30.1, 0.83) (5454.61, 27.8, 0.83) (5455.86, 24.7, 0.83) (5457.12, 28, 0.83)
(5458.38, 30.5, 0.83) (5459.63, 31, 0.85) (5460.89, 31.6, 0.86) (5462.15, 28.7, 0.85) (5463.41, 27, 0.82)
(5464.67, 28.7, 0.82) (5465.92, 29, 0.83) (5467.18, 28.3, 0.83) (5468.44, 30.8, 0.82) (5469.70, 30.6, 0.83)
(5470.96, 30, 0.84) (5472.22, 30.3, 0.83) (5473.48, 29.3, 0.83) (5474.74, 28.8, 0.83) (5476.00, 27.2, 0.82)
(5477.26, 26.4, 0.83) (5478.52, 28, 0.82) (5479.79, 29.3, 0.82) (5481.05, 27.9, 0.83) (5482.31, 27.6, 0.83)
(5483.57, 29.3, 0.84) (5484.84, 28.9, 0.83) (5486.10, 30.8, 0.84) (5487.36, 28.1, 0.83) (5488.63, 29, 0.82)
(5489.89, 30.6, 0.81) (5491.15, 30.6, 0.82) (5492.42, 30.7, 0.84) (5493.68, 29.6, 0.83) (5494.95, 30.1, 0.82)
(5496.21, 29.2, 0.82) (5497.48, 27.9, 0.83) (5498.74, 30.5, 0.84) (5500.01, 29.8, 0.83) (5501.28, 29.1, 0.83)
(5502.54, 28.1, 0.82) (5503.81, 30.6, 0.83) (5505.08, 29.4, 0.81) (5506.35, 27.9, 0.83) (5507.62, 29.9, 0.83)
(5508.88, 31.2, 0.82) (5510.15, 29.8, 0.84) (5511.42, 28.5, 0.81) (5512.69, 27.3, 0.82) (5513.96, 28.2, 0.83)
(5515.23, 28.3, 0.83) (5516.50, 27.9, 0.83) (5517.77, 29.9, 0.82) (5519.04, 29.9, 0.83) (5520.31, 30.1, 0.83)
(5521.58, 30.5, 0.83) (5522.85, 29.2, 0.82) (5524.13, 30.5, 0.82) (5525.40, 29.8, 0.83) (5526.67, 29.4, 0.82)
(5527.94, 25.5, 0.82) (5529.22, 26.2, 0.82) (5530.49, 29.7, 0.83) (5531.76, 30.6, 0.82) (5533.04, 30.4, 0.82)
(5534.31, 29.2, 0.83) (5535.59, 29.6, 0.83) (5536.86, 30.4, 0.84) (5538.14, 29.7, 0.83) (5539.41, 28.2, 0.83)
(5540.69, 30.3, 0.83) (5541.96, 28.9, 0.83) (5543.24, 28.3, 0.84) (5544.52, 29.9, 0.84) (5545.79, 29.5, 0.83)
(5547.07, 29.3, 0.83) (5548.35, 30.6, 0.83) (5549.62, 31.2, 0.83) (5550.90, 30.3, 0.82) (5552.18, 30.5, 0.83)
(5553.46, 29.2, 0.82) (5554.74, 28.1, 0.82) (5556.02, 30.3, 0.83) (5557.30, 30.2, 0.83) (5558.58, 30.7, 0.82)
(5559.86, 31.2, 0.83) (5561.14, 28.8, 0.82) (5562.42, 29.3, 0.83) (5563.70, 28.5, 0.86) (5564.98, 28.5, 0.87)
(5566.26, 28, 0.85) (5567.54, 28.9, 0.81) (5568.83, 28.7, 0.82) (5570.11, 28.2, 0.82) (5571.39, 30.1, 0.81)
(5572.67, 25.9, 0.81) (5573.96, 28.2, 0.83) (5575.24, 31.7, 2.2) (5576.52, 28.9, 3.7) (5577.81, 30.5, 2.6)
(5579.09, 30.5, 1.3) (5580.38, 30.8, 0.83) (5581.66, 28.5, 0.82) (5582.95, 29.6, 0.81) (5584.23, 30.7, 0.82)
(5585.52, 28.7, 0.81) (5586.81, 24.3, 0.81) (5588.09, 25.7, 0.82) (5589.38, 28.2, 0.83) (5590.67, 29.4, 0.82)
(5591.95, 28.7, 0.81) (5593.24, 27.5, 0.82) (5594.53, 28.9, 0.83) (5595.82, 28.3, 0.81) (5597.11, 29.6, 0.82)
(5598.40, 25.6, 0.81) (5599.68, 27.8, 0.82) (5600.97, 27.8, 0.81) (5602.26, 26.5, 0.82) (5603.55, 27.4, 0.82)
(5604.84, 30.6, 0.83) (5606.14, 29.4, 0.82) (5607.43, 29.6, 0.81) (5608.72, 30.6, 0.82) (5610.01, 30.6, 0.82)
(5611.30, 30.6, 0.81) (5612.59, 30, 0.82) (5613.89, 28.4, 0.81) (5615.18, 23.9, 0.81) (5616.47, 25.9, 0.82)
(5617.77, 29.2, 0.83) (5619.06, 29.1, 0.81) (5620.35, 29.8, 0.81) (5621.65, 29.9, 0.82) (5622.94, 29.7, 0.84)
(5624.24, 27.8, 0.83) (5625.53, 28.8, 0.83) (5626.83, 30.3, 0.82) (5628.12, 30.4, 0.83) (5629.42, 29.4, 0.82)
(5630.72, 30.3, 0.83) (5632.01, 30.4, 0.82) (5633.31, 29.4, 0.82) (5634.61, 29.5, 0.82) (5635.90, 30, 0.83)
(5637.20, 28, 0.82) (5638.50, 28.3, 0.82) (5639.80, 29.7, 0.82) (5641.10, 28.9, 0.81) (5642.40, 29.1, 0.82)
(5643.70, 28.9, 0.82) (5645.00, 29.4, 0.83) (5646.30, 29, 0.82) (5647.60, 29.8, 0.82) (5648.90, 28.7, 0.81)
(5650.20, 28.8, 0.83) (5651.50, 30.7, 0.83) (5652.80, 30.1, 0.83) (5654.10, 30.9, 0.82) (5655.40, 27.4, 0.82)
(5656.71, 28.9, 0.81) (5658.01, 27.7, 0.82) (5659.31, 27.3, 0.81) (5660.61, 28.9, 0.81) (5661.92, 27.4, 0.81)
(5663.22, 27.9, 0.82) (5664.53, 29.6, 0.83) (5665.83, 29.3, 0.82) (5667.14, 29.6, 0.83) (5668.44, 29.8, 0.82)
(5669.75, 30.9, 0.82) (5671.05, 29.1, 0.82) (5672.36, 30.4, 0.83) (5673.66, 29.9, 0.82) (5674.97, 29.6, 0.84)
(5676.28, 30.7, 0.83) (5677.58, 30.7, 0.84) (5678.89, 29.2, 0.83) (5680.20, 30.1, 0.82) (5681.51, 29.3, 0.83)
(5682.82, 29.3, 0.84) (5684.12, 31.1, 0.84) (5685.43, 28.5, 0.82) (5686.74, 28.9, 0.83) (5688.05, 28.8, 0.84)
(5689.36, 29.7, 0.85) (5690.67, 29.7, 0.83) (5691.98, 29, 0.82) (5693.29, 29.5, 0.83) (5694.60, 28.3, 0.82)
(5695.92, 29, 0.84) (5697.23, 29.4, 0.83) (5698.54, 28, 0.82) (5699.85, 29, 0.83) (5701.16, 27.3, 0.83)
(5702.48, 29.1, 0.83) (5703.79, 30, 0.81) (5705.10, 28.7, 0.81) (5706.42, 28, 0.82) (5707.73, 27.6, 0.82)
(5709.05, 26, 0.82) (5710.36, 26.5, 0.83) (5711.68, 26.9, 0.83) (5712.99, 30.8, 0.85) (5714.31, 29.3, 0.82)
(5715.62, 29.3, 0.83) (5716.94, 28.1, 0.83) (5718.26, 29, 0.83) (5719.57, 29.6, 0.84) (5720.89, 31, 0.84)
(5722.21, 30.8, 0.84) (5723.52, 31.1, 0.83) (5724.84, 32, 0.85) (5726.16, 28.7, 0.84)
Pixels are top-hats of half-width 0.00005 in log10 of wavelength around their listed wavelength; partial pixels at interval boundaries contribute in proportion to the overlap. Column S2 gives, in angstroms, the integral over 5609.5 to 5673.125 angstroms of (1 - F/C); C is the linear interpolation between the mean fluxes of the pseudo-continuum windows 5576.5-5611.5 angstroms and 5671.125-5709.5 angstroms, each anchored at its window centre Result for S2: -0.5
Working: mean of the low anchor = 28.7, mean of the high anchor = 29.1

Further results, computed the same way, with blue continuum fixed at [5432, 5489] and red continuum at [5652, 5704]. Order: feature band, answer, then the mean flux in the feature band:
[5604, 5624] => 0.0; 29.1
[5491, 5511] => -0.5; 29.6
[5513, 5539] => -0.2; 29.2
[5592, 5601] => 0.3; 28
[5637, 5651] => 0.1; 29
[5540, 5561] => -0.6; 29.9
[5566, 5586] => -0.1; 29.3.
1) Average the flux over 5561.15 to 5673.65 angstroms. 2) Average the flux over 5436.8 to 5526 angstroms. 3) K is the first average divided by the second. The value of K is 0.99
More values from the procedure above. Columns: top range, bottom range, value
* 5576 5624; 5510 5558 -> 0.98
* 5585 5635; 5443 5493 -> 0.99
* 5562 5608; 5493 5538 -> 0.98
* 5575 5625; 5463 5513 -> 0.98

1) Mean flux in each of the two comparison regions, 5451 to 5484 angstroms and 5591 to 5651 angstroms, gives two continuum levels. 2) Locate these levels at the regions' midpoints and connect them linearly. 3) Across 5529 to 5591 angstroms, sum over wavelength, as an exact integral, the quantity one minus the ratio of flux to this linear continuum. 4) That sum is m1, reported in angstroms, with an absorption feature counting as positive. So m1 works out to -0.75 angstroms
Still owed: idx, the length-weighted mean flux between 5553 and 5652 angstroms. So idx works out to 29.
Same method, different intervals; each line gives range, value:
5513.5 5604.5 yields 29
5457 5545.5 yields 29.2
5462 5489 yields 28.8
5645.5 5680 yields 29.3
